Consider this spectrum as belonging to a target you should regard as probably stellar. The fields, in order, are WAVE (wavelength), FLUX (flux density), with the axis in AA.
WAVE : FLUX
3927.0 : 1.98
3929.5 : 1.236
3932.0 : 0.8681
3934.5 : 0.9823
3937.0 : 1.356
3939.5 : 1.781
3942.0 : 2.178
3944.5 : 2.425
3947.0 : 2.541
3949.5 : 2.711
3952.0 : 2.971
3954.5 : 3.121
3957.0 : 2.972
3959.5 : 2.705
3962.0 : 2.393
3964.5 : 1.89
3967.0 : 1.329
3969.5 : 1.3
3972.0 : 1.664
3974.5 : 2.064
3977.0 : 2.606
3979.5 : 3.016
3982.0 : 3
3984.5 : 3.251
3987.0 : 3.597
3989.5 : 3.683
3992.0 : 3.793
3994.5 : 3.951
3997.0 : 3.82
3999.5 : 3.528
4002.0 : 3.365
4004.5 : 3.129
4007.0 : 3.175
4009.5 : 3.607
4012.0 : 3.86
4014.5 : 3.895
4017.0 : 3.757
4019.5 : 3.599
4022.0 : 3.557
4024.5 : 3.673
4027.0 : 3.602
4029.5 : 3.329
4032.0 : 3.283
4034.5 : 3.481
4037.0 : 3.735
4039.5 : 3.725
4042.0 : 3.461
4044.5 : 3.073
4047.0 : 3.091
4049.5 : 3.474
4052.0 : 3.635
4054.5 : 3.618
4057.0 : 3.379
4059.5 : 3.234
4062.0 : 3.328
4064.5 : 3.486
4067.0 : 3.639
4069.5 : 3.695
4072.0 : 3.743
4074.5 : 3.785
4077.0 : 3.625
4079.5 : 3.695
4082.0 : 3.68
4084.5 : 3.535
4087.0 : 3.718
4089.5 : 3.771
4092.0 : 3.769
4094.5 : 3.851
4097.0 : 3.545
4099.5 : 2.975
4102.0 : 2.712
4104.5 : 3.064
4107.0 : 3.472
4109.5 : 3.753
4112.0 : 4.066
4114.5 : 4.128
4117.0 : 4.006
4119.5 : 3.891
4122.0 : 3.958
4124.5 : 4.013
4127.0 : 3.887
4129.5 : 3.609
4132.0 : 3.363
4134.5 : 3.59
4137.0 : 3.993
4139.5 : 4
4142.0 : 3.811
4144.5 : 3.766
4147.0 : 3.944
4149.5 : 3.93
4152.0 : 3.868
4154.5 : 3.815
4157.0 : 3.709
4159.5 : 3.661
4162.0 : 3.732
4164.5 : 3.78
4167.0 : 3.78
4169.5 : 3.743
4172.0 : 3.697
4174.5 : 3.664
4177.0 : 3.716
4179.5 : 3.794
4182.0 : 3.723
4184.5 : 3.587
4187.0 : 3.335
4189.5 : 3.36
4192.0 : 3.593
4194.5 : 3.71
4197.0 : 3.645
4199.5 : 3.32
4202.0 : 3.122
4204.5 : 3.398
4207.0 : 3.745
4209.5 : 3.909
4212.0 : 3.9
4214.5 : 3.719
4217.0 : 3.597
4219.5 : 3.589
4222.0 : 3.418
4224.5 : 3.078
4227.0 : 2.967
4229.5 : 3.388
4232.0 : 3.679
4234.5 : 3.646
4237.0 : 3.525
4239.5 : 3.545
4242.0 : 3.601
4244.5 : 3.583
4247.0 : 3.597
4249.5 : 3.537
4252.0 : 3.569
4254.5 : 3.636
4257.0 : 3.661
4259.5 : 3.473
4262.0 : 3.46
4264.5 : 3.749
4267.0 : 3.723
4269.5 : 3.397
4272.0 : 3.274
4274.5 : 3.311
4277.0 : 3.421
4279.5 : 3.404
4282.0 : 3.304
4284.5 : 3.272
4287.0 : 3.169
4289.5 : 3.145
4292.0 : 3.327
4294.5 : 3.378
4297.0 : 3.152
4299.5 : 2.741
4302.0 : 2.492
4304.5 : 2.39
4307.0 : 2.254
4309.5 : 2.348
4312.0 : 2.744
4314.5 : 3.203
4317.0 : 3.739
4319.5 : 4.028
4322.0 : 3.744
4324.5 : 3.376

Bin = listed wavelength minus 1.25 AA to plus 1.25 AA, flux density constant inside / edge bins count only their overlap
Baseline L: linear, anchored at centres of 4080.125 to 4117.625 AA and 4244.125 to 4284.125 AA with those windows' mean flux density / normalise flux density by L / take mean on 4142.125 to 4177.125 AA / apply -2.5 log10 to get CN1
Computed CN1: -0.06 mag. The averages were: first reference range 3.6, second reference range 3.5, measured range 3.77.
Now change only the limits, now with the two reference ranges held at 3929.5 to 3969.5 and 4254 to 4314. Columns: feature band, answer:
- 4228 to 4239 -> -0.18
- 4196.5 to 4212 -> -0.21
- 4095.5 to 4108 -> -0.22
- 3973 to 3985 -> -0.24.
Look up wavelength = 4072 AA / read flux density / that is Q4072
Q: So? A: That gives 3.743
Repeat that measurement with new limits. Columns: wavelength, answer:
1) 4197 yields 3.645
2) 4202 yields 3.122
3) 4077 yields 3.625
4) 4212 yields 3.9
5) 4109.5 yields 3.753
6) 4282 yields 3.304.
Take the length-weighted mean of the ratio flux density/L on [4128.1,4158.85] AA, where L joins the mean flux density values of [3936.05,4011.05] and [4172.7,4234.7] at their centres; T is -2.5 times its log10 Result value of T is -0.13 mag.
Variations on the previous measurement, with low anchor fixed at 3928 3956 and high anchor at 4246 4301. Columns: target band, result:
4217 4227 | -0.05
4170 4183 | -0.24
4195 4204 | -0.10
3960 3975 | 0.18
